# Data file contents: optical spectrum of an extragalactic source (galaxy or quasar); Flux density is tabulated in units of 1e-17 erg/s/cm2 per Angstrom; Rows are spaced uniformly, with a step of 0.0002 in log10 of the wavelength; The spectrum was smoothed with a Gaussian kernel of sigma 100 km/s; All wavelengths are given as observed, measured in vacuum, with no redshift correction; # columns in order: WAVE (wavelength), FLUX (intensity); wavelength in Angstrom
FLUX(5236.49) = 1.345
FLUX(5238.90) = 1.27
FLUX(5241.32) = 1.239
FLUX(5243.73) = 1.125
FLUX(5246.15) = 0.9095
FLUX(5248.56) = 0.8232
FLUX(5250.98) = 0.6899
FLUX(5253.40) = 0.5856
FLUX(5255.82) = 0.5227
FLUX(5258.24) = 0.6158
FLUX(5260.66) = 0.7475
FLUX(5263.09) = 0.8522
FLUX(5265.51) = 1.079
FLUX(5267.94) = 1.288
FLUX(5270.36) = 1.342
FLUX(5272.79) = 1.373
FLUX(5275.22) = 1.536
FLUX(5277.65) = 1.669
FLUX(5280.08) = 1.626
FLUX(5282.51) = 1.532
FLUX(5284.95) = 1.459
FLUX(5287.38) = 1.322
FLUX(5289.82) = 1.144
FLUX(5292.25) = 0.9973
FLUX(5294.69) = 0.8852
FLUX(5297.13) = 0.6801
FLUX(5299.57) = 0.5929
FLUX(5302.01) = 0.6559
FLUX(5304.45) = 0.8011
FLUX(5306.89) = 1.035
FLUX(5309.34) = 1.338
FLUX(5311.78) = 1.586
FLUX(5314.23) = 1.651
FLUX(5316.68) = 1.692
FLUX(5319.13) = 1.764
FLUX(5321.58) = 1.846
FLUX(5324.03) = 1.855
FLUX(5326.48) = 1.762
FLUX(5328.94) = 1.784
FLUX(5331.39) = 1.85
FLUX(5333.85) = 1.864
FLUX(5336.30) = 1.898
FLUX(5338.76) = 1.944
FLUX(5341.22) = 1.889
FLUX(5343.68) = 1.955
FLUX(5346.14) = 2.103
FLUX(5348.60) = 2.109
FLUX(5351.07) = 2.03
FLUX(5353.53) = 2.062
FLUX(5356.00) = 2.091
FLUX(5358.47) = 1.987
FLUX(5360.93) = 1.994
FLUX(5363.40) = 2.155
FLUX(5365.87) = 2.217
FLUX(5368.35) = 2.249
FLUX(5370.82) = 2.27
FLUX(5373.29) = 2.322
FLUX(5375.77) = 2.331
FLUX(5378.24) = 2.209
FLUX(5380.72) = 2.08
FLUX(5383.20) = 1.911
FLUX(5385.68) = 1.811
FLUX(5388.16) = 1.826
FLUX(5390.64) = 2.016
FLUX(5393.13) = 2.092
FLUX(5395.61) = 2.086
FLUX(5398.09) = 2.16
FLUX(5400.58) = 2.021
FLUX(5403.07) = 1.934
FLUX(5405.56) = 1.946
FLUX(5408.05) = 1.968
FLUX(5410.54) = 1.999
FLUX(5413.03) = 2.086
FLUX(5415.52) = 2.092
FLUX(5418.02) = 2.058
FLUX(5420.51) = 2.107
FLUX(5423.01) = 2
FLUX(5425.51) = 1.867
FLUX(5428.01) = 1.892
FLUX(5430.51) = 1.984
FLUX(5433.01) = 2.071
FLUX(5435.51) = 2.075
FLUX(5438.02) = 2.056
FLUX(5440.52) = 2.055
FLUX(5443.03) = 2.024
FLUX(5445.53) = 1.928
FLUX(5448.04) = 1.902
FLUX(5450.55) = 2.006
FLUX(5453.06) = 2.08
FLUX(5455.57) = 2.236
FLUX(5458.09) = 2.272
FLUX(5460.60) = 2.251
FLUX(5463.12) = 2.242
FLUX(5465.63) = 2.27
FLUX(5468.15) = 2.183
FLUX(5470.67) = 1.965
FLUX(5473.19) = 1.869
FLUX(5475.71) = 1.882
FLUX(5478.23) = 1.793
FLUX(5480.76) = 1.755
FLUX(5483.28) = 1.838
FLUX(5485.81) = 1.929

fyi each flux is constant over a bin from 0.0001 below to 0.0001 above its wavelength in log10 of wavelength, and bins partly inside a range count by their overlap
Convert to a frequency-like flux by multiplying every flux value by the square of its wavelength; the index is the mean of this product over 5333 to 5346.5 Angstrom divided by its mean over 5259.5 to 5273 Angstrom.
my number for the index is 1.82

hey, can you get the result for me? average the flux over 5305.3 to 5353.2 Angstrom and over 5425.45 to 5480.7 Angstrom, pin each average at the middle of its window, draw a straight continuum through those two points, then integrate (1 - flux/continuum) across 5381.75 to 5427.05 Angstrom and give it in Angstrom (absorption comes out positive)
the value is -1.4 Angstrom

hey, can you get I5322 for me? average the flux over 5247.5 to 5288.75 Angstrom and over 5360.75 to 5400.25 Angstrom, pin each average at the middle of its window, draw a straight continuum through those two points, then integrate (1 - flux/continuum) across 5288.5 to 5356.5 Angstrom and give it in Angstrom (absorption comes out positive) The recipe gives 2.9 Angstrom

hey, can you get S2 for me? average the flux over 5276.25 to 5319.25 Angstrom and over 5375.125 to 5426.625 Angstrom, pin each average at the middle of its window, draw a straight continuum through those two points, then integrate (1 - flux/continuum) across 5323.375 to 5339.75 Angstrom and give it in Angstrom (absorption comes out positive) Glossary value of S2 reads -3.9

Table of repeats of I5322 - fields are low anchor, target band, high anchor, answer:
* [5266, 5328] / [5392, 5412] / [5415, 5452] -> -1.9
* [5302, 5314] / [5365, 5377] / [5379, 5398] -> -3.1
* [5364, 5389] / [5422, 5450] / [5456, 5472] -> 2.4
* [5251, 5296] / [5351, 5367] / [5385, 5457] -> -4.2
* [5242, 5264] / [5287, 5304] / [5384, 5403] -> 3.9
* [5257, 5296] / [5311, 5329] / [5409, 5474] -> -3.8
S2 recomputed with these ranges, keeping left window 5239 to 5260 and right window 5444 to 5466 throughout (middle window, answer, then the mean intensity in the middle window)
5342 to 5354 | -4.9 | 2.05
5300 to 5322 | -1.7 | 1.33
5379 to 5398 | -3.2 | 1.99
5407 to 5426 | -1.5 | 2.03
